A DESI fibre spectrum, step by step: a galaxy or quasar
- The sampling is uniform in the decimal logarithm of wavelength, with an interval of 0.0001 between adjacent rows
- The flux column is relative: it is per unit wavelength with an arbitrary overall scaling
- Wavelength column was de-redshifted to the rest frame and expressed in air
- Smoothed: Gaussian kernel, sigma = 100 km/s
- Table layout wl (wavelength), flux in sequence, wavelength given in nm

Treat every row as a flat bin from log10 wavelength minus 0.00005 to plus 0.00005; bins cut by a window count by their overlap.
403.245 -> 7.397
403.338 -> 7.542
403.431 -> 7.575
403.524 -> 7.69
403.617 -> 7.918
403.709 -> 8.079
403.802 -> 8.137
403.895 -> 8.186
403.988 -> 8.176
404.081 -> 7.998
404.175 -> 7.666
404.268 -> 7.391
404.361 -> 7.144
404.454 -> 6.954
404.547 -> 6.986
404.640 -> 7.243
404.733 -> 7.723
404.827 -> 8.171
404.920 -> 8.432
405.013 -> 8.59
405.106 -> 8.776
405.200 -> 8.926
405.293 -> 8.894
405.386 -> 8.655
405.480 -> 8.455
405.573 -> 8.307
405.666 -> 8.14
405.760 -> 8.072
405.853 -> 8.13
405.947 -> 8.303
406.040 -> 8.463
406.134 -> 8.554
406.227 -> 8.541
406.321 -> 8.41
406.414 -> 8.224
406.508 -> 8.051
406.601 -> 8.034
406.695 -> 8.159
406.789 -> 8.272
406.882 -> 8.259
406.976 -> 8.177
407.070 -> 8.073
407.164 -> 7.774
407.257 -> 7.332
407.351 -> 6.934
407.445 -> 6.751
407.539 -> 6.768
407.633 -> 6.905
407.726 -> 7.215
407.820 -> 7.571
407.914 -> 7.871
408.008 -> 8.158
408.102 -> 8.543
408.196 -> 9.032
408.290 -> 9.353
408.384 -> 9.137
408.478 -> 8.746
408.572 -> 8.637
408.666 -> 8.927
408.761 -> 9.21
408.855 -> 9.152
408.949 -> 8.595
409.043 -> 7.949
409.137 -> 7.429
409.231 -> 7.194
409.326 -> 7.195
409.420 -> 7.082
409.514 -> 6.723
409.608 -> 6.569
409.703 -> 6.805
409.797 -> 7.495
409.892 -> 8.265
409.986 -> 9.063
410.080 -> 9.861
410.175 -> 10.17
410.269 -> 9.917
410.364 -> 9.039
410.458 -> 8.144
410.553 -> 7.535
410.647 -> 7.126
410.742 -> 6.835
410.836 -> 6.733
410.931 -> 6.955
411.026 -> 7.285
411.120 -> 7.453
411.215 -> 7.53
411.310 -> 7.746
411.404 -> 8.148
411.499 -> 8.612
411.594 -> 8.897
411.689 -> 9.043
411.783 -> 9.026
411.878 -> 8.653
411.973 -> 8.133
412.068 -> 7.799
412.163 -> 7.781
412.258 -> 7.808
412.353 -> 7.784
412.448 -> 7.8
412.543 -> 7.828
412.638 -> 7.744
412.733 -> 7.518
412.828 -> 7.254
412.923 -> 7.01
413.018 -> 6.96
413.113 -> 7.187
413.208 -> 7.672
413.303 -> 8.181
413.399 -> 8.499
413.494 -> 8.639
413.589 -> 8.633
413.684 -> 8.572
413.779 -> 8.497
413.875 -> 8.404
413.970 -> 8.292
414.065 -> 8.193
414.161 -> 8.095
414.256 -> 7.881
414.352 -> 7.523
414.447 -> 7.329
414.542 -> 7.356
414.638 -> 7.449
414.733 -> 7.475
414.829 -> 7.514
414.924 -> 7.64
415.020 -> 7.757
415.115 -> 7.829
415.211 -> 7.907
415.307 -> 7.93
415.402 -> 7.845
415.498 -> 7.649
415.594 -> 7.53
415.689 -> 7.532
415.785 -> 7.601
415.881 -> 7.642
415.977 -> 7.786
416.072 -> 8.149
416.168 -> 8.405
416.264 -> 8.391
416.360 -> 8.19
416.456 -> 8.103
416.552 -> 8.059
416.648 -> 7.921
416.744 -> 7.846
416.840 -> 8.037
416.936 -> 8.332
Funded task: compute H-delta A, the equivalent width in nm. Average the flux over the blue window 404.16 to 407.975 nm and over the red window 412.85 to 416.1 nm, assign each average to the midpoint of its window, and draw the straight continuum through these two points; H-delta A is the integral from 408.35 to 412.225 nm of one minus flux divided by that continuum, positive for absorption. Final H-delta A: -0.11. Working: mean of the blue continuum 7.94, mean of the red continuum 7.82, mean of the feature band 8.11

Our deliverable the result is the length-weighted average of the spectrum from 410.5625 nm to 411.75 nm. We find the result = 7.71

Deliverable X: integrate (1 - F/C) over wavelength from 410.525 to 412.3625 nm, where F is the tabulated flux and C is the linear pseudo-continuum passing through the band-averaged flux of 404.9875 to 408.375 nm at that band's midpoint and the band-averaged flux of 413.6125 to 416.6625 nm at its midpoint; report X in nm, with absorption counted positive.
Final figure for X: 0.03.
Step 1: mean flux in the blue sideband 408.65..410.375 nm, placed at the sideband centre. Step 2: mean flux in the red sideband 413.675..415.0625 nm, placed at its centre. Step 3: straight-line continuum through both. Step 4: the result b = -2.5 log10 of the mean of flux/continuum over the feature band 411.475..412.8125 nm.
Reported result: -0.02 mag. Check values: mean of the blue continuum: 8.21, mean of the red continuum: 7.84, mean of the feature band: 8.14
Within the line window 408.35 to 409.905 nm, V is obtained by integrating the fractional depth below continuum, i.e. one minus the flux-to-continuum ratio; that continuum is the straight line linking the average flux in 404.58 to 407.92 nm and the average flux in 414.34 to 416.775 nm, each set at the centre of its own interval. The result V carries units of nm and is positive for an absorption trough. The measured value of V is 0.005 nm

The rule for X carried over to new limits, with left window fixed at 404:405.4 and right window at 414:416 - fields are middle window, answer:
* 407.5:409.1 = -0.097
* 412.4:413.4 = 0.024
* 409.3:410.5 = -0.058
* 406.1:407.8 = 0.023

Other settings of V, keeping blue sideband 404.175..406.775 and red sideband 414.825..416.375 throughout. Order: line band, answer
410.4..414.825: 0.045 nm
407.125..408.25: 0.068 nm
